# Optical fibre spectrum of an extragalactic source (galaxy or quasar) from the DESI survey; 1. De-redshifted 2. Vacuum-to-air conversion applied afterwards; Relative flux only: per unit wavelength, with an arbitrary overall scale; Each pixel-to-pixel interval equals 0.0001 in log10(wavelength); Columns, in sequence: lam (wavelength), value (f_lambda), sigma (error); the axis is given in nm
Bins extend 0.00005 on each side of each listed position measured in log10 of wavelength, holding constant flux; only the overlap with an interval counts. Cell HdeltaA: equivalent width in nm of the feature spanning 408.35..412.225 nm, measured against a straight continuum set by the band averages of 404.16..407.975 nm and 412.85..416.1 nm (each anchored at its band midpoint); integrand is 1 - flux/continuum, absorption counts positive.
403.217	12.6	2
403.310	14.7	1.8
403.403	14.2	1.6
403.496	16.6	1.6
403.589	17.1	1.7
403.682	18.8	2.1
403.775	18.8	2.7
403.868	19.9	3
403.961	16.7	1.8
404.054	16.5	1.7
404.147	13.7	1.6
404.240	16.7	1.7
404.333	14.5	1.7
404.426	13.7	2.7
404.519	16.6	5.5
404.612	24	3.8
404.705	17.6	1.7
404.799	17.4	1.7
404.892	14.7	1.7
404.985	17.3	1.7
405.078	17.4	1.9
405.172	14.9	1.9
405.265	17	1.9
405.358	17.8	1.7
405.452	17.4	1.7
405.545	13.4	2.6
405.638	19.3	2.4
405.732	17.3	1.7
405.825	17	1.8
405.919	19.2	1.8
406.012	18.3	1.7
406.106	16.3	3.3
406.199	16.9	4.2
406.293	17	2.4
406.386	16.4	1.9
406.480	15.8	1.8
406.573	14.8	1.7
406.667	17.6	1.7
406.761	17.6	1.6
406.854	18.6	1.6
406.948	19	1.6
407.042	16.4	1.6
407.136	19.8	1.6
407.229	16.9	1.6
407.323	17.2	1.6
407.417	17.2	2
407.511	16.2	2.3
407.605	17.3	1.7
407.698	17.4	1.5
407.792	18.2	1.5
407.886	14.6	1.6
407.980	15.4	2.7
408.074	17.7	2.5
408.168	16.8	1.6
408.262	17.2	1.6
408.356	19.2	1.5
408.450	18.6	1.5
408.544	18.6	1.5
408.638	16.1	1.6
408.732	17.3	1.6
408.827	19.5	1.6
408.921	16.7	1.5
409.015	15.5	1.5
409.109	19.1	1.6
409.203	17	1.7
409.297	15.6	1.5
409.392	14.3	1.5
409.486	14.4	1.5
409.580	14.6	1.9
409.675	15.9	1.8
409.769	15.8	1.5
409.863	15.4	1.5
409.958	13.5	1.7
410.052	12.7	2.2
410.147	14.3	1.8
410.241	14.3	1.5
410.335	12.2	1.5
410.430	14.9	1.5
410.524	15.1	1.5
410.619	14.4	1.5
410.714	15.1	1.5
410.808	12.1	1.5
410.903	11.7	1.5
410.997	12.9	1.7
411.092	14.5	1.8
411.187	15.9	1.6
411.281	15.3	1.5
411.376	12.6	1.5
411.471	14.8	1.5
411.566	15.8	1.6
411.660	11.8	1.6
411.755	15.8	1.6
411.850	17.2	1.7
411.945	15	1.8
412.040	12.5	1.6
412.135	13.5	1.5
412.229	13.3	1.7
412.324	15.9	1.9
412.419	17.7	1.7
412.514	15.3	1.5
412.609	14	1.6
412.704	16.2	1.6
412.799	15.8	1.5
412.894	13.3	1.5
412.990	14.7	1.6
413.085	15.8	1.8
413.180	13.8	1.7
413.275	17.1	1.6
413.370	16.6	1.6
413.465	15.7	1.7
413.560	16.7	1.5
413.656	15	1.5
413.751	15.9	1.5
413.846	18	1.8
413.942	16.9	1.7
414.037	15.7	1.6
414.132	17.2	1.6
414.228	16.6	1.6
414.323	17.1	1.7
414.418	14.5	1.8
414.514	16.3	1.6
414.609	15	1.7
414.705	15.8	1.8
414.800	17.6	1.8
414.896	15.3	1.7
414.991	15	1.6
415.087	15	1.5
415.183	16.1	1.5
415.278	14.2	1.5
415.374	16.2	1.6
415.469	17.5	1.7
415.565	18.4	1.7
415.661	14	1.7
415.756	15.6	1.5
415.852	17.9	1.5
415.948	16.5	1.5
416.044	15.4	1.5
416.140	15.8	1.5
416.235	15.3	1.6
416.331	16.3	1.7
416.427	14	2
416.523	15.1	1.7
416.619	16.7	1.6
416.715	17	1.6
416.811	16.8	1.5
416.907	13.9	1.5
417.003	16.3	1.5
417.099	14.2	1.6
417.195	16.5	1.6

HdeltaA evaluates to 0.33 nm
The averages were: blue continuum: 17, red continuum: 16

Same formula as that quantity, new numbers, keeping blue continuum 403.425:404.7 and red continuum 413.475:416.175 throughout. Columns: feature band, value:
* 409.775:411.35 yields 0.24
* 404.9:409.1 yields -0.08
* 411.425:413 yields 0.14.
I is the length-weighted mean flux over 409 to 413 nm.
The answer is 14.7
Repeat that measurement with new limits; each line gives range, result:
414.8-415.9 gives 16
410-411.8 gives 14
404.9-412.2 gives 16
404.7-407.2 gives 17.1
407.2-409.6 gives 16.9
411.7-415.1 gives 15.6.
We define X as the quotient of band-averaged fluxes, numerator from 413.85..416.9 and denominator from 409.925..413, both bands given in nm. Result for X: 1.1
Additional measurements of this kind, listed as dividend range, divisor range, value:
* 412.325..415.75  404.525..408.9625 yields 0.92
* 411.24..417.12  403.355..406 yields 0.92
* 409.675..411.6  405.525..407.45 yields 0.82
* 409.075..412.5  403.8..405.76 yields 0.87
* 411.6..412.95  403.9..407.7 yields 0.87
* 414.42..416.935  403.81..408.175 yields 0.93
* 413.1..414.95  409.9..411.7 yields 1.16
